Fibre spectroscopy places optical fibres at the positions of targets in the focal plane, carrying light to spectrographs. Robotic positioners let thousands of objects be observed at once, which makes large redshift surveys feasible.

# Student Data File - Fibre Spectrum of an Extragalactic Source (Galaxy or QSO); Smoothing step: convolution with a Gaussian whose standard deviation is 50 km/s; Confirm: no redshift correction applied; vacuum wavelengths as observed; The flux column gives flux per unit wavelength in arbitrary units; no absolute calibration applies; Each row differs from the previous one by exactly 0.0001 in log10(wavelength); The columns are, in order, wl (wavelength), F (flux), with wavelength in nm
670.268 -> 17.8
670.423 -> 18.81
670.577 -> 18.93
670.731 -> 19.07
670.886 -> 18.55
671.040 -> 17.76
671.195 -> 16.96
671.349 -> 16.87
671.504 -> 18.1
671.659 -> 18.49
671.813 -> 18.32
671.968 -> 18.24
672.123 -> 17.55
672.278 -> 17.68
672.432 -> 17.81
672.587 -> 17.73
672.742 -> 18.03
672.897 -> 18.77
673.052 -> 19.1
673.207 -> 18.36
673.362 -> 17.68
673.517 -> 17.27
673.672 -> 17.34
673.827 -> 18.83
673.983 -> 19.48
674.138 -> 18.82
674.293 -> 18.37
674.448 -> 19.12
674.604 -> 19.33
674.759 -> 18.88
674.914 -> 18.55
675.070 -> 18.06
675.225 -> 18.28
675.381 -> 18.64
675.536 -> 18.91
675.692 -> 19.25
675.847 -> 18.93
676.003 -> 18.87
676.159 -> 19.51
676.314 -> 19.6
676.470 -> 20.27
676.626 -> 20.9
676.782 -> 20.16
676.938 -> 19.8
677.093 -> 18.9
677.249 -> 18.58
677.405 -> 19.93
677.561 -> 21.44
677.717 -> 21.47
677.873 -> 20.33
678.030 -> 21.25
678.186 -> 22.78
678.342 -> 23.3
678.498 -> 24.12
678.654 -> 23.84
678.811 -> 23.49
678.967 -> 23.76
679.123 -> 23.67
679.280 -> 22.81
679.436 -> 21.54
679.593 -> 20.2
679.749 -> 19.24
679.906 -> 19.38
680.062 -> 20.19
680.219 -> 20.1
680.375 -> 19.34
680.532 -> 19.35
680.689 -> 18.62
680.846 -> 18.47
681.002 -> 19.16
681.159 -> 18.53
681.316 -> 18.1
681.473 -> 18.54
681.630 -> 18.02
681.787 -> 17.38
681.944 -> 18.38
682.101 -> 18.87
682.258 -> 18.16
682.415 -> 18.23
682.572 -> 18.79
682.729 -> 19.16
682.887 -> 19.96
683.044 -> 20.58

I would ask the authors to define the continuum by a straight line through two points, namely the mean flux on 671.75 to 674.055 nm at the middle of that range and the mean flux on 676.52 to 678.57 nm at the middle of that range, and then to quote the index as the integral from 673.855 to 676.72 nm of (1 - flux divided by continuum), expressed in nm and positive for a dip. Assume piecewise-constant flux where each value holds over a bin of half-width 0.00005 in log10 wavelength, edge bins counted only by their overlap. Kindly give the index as 0.07 nm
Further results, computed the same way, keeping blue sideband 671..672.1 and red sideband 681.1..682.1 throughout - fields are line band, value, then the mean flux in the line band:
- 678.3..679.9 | -0.38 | 22.4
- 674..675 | -0.05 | 18.9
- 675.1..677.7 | -0.22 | 19.5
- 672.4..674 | -0.03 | 18.2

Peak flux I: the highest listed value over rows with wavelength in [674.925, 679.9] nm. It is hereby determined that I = 24.12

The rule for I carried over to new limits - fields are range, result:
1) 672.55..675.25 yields 19.48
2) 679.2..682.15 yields 22.81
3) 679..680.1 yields 23.67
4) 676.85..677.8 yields 21.47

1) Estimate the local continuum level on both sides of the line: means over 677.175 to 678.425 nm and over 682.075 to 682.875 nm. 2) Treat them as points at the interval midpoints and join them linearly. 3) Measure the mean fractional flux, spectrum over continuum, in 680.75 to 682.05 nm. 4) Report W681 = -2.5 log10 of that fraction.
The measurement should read 0.05 mag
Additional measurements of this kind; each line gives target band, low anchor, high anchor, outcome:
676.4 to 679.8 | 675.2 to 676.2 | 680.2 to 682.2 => -0.14 mag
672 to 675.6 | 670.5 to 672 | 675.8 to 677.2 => 0.03 mag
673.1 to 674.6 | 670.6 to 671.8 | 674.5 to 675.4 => 0.00 mag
